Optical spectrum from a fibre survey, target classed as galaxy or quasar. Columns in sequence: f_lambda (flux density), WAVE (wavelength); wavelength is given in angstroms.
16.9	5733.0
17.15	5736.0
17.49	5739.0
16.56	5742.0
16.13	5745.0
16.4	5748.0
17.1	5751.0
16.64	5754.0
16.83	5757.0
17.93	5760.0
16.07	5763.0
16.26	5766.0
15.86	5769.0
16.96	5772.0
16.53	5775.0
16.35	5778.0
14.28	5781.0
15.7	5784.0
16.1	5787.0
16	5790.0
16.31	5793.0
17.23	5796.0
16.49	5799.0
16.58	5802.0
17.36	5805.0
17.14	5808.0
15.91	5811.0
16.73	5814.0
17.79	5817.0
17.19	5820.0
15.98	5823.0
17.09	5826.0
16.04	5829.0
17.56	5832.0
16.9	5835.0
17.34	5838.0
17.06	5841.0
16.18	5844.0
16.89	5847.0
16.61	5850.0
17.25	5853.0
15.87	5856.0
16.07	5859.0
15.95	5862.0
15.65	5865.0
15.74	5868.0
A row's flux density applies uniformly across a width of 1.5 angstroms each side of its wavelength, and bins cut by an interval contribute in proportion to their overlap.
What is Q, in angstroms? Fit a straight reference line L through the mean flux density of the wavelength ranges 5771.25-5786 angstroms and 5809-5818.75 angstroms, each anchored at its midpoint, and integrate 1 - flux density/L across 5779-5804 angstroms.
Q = 0.2 angstroms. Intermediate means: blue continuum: 15.9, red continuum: 16.8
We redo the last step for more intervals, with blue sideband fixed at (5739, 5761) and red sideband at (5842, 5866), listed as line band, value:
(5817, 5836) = -0.47 angstroms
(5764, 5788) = 1.00 angstroms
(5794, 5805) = -0.16 angstroms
